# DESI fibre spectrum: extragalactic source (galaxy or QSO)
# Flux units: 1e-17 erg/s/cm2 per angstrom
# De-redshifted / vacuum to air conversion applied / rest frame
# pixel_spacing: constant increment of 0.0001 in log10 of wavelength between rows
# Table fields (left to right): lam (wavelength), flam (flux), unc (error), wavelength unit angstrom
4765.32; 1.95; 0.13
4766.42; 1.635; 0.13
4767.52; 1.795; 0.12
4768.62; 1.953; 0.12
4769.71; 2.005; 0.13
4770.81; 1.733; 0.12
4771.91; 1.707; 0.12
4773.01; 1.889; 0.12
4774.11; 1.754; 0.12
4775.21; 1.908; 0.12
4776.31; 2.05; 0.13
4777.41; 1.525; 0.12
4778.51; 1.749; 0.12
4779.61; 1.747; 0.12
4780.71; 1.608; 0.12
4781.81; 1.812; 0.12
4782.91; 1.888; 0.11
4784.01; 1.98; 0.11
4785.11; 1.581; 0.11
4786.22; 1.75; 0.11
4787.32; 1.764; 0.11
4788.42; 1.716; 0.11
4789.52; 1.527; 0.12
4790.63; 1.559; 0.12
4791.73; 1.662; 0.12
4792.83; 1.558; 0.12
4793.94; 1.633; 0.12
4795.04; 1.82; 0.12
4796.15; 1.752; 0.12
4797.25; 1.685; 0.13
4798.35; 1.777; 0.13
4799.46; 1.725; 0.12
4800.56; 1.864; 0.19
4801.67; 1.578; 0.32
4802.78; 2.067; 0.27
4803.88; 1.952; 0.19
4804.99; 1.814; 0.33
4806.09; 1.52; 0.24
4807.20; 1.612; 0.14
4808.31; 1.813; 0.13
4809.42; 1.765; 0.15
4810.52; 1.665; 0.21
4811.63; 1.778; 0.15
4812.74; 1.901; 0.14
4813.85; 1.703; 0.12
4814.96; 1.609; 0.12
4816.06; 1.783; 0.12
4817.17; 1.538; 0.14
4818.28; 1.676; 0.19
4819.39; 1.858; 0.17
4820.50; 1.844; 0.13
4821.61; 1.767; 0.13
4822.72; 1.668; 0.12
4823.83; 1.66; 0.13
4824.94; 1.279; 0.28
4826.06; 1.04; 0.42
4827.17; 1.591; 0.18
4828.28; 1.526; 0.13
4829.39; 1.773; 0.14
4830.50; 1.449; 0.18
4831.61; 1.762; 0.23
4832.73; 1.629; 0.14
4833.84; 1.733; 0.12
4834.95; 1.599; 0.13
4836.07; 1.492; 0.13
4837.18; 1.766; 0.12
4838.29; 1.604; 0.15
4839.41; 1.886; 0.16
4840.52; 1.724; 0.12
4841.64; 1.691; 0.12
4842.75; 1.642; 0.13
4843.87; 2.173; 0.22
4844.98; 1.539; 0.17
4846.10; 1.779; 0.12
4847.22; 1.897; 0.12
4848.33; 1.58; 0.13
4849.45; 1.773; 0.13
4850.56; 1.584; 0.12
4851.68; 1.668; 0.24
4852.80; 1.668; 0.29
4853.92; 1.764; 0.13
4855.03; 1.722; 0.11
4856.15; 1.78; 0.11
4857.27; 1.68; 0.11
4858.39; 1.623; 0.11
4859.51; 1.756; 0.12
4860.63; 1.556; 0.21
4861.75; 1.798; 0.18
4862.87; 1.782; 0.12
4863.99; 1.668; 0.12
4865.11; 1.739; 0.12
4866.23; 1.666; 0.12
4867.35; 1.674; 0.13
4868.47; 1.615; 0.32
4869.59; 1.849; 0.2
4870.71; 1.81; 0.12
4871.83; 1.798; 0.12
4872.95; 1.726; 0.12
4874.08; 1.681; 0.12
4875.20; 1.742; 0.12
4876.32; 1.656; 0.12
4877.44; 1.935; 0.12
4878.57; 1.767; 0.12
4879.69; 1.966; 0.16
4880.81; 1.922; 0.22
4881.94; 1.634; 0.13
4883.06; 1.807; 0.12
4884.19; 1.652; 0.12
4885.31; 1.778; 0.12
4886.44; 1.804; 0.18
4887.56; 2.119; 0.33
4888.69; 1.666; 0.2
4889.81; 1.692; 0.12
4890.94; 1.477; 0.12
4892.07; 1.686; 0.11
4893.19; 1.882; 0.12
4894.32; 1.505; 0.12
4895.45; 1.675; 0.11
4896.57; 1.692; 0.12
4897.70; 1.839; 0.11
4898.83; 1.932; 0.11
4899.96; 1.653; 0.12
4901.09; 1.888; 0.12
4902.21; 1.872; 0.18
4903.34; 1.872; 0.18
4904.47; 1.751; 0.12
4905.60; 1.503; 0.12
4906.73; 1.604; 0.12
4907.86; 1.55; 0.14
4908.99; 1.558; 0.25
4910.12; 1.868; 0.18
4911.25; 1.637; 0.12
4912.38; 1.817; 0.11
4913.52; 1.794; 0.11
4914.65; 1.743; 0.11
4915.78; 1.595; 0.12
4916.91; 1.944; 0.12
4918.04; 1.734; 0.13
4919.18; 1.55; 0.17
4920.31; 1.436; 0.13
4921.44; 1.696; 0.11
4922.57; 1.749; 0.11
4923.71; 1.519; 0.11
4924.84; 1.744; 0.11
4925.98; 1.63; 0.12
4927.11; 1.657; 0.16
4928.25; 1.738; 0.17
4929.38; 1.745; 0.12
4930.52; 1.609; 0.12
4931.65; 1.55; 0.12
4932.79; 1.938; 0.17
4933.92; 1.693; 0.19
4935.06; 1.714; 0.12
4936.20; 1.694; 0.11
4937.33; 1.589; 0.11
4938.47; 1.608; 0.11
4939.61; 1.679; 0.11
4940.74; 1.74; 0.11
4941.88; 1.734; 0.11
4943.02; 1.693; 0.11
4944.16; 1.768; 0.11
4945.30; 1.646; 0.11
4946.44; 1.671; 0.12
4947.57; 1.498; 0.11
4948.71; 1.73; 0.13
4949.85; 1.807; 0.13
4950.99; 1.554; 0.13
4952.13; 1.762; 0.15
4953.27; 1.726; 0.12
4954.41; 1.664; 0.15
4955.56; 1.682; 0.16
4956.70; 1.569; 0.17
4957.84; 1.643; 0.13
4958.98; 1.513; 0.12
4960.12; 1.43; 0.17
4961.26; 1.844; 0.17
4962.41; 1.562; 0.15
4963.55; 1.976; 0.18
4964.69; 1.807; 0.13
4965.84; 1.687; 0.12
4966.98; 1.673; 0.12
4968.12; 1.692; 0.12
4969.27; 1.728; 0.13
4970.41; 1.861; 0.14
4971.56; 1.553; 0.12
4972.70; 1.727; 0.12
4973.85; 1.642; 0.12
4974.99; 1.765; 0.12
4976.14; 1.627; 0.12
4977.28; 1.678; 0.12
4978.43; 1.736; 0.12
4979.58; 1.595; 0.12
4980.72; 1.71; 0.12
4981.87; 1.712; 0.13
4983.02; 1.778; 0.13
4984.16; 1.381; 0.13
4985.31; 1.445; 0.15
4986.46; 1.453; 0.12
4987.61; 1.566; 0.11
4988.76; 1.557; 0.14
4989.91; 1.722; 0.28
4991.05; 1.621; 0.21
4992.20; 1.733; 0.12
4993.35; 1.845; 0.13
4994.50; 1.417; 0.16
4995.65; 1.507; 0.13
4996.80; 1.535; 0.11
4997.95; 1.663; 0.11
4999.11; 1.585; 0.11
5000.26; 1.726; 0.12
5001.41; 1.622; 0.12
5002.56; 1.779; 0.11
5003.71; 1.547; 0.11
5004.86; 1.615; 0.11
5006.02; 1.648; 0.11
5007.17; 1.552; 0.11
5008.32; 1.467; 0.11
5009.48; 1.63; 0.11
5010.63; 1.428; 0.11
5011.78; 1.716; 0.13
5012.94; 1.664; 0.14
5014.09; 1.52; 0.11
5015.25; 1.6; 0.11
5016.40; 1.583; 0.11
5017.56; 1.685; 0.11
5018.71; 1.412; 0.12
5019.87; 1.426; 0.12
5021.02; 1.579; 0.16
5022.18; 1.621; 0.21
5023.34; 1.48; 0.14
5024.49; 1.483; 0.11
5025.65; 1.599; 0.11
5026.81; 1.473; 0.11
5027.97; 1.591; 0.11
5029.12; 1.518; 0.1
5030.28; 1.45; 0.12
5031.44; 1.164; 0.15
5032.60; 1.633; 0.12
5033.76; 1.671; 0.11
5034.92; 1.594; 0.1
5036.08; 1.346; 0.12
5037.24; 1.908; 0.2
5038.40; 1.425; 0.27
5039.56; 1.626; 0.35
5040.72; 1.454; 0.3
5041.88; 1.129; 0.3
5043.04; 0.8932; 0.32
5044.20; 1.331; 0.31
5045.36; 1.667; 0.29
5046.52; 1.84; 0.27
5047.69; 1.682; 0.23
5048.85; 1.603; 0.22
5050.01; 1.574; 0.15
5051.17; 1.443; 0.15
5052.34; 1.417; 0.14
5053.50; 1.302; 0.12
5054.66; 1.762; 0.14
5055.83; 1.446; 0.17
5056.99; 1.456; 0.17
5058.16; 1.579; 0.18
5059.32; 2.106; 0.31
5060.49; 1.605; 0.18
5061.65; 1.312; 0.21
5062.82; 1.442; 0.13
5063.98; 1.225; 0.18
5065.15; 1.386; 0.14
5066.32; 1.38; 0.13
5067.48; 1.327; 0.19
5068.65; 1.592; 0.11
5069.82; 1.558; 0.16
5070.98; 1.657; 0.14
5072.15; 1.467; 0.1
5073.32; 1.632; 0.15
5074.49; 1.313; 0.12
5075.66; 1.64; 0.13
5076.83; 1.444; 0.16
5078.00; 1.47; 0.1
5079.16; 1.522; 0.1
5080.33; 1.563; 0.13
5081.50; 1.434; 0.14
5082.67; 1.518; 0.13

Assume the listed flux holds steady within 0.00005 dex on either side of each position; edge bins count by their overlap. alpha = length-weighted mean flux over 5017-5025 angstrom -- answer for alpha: 1.53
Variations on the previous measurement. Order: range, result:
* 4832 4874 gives 1.71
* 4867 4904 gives 1.77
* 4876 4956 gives 1.71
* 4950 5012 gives 1.64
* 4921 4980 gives 1.68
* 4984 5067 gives 1.54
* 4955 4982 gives 1.68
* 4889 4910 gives 1.71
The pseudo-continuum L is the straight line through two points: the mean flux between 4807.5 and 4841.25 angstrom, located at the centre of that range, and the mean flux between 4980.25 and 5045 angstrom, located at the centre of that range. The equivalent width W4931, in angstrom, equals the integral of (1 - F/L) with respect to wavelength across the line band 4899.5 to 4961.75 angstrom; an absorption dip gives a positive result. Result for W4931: -3.28 angstrom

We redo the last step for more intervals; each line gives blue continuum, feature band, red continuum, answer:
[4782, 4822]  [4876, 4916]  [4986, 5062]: -2.08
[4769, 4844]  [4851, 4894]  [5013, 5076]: -2.16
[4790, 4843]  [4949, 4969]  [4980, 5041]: -0.99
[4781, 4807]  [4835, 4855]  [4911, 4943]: 0.01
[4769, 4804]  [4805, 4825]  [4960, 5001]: 0.45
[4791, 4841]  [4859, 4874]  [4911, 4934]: -0.31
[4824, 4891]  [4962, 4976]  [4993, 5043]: -1.11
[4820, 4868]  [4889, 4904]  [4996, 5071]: -0.99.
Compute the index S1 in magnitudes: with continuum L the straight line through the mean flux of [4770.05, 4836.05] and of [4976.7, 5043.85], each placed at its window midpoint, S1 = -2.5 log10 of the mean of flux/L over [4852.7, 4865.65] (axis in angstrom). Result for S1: -0.03 mag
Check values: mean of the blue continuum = 1.71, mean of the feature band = 1.71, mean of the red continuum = 1.56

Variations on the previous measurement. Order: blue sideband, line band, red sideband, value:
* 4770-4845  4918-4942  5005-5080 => -0.038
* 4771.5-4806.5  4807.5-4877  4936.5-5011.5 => 0.017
